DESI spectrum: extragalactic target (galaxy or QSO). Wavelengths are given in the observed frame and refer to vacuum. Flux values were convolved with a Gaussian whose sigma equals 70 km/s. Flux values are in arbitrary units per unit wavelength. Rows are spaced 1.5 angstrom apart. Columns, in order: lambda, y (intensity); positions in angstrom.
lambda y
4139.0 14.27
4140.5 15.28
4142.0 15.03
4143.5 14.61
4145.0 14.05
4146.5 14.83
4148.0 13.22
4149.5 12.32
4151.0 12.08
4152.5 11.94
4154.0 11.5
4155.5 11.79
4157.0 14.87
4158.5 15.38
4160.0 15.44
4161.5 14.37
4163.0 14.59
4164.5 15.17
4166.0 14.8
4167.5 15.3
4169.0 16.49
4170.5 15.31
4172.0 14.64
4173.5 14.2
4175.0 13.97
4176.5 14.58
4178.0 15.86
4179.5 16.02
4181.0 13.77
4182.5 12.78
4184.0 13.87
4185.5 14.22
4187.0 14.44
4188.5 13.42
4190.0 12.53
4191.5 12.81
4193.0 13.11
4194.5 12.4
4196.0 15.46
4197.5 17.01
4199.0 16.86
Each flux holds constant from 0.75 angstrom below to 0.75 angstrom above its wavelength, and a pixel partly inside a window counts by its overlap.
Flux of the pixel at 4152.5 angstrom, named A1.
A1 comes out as 11.94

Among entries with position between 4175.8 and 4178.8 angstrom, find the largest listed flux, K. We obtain 15.86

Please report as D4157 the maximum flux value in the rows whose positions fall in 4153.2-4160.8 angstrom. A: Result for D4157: 15.44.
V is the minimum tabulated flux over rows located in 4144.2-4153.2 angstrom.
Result 11.94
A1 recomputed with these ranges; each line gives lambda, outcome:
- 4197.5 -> 17.01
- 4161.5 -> 14.37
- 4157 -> 14.87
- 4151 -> 12.08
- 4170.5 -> 15.31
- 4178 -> 15.86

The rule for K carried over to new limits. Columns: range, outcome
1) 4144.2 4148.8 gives 14.83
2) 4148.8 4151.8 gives 12.32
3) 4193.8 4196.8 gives 15.46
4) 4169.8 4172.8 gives 15.31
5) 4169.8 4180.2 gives 16.02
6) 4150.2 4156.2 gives 12.08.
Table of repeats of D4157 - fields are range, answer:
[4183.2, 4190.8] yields 14.44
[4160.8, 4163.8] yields 14.59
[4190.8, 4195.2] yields 13.11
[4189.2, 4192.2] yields 12.81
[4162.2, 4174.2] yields 16.49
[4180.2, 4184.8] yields 13.87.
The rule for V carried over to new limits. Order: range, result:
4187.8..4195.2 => 12.4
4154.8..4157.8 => 11.79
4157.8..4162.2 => 14.37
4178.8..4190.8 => 12.53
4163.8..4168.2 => 14.8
